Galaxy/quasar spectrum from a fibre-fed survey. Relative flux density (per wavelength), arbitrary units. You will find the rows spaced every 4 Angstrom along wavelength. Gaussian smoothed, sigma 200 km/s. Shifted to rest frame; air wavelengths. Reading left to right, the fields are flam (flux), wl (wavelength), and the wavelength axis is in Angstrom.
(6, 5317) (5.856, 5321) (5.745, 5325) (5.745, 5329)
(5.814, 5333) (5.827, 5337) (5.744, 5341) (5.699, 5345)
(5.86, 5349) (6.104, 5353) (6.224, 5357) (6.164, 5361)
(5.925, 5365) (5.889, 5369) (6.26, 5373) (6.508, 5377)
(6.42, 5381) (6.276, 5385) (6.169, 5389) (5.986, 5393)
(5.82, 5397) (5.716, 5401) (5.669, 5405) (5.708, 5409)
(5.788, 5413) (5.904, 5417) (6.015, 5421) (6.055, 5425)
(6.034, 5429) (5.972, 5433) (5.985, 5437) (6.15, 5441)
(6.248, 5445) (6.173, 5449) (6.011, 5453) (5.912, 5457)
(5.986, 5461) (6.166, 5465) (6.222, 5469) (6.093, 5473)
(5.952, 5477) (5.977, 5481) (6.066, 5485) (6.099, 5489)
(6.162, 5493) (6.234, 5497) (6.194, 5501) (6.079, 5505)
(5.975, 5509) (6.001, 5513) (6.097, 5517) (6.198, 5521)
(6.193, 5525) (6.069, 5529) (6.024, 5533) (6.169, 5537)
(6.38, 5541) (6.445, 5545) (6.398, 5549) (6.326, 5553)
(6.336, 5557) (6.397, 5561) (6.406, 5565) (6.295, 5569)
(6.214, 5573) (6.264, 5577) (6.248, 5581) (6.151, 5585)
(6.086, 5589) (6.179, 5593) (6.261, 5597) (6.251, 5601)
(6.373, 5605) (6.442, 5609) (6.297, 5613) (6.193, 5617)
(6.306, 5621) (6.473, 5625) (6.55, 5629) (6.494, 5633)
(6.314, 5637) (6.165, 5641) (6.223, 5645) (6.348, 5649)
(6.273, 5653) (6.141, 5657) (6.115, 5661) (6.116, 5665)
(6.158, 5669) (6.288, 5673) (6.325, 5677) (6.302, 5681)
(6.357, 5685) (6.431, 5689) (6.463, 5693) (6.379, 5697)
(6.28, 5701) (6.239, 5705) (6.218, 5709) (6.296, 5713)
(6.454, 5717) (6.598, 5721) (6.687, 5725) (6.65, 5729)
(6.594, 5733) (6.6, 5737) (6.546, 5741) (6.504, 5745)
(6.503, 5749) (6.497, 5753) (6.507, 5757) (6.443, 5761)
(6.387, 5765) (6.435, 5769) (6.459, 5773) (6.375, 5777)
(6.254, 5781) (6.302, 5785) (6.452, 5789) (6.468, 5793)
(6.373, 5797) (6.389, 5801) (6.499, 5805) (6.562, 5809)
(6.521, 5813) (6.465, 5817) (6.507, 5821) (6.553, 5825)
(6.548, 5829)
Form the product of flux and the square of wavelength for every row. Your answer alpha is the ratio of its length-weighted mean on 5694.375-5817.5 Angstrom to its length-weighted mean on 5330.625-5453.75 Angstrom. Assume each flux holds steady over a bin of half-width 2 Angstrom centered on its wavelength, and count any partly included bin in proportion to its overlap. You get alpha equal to 1.22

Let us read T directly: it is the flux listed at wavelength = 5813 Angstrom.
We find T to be 6.521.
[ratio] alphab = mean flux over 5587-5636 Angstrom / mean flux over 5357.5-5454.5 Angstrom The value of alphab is 1.05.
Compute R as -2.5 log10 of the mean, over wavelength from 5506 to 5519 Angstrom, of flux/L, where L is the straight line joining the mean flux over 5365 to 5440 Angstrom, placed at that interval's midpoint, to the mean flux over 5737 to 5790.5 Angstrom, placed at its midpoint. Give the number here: 0.02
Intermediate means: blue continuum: 6.01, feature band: 6.03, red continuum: 6.44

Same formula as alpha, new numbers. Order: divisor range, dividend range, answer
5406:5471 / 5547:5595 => 1.09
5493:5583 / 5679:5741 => 1.10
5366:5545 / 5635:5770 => 1.15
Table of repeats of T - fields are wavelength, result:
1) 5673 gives 6.288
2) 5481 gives 5.977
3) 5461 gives 5.986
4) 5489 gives 6.099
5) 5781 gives 6.254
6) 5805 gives 6.499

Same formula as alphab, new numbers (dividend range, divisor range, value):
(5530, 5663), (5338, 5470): 1.04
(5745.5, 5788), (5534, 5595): 1.02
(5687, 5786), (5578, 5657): 1.02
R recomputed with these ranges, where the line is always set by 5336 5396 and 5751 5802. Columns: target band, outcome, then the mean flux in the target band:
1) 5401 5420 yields 0.06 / 5.77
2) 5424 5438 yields 0.02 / 6.01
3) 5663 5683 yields 0.02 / 6.24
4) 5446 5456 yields 0.01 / 6.09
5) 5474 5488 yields 0.03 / 6.01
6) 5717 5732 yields -0.04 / 6.62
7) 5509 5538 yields 0.02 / 6.1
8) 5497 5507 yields 0.00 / 6.16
